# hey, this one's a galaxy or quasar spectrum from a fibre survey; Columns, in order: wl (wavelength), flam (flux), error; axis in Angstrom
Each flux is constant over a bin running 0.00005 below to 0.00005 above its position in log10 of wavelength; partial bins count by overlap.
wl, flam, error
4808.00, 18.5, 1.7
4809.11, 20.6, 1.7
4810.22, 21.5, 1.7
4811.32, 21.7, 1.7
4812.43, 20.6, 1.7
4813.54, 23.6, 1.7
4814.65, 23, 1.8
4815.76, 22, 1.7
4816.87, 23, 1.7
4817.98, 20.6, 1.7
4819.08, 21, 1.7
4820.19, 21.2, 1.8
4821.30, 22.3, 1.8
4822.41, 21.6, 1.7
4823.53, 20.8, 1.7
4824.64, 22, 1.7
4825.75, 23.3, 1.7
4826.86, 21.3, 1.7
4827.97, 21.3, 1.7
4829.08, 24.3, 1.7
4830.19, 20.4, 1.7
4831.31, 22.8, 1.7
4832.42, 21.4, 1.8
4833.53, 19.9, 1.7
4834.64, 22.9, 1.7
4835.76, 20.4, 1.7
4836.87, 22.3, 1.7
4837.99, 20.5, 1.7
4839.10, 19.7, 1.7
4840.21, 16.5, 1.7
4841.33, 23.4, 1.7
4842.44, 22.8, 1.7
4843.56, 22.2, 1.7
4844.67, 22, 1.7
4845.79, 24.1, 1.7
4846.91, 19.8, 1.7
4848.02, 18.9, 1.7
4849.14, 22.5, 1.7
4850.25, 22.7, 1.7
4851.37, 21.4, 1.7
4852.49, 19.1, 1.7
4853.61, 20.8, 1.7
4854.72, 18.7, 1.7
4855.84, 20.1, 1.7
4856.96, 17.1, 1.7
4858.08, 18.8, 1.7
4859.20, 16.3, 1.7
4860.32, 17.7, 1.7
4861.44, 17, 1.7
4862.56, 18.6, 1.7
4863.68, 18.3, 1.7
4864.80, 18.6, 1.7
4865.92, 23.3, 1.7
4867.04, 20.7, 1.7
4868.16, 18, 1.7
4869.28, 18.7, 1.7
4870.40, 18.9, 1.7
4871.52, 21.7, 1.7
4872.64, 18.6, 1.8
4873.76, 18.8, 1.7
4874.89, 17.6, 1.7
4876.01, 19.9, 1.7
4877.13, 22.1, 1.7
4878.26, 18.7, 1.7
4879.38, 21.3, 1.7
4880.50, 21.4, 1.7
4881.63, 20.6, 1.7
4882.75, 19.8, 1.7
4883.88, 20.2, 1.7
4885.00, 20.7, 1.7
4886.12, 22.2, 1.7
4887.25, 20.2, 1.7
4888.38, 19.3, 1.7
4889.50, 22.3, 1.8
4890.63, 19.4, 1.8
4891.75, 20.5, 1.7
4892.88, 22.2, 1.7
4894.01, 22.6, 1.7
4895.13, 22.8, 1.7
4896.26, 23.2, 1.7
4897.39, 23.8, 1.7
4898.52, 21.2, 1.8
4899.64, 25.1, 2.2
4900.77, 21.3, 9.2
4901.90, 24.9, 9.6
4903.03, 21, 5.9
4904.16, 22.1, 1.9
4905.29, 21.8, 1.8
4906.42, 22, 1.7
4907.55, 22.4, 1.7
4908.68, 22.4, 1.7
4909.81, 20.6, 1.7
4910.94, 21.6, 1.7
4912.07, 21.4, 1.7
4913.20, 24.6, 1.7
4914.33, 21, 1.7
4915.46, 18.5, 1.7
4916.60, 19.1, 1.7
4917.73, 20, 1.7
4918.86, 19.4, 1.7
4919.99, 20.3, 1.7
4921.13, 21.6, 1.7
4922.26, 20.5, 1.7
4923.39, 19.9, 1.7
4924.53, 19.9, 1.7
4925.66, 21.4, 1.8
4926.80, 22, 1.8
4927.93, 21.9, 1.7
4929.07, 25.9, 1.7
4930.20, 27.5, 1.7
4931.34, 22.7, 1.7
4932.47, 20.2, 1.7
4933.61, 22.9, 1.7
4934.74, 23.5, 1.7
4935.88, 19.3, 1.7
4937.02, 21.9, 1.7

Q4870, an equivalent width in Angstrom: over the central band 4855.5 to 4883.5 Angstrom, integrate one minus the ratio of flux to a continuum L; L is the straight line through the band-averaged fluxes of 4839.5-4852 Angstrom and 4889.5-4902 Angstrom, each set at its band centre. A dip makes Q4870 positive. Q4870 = 3.3 Angstrom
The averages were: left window 21.4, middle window 19.3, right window 22.4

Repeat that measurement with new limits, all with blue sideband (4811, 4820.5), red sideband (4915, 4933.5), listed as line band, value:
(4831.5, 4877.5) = 3.4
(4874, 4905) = 0.3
